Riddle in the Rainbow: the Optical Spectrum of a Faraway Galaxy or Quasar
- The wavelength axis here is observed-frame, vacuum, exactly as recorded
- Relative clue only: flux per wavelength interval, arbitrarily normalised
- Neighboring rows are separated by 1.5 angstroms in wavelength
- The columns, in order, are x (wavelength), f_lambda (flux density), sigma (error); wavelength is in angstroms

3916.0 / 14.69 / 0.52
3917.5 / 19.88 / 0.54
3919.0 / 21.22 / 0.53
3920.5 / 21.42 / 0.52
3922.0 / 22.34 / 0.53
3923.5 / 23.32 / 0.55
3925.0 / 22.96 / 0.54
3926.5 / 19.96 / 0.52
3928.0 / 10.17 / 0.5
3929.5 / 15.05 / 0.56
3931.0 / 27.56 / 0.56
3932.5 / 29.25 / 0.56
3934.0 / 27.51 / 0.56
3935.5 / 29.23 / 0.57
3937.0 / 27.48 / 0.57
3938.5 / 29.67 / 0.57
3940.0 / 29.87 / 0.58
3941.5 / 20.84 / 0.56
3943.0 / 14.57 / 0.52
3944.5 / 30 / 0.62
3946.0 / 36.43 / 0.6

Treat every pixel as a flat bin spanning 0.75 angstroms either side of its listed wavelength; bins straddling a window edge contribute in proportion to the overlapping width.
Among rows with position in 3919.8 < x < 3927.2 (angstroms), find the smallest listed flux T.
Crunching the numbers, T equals 19.96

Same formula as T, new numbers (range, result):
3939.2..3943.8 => 14.57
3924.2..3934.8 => 10.17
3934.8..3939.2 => 27.48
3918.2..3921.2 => 21.22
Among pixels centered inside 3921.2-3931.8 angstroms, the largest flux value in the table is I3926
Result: 27.56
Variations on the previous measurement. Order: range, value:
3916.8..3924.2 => 23.32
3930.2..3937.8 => 29.25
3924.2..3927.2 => 22.96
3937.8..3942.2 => 29.87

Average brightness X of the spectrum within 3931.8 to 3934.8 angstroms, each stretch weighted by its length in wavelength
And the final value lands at 28.4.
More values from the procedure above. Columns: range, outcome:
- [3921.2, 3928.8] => 19.7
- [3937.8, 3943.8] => 23.7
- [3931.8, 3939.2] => 28.6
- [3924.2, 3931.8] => 19.2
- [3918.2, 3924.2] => 22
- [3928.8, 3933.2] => 24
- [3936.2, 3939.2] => 28.6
